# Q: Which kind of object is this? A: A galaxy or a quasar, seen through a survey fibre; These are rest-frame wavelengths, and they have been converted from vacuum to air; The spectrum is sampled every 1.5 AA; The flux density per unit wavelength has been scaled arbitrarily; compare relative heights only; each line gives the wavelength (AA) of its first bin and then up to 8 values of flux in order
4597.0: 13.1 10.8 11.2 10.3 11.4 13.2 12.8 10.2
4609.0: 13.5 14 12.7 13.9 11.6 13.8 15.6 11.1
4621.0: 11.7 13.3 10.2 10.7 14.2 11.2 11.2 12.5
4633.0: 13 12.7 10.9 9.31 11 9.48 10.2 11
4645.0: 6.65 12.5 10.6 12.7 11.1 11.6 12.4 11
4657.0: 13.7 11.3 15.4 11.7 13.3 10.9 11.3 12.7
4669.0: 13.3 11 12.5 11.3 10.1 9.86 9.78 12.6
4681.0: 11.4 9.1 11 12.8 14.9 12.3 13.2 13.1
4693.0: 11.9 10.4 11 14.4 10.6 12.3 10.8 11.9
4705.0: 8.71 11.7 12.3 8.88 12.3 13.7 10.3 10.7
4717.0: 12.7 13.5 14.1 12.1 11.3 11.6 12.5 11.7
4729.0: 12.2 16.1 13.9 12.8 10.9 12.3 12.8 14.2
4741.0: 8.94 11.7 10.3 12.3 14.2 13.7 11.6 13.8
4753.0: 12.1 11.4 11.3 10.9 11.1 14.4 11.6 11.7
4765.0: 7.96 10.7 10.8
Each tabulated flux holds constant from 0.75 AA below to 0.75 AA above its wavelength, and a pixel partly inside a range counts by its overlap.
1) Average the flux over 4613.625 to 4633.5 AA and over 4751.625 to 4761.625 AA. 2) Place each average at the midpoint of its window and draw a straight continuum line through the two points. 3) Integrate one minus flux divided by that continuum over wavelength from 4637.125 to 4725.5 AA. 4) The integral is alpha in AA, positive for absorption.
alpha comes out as 4.08 AA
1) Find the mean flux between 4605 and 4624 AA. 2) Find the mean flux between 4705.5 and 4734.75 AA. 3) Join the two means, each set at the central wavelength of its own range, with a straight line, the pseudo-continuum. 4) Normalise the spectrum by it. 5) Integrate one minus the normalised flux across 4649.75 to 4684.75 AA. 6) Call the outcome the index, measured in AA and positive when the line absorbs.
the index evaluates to 2.3 AA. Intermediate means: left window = 12.8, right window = 12.3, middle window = 11.7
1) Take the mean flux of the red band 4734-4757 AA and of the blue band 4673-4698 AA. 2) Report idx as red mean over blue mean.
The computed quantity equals 1.0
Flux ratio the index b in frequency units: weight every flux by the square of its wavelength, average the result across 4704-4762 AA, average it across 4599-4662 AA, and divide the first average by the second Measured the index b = 1.1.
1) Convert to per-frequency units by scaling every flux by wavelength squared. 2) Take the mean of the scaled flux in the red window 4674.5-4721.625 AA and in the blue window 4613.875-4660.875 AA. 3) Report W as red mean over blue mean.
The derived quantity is 1.02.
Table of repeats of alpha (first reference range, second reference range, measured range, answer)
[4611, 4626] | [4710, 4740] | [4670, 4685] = 1.96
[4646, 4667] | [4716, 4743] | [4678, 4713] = 1.66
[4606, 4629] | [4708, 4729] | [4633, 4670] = 2.36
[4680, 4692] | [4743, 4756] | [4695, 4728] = 1.35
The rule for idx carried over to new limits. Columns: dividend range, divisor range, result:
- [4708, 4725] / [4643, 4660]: 1.04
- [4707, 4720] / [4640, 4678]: 1.04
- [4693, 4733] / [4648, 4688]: 1.01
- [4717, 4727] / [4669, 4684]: 1.14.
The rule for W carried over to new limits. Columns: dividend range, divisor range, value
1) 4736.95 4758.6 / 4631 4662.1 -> 1.10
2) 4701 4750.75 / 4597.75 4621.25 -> 1.03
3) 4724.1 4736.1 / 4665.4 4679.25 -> 1.15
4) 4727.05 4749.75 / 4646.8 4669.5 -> 1.06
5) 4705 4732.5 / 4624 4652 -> 1.13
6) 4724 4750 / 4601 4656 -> 1.11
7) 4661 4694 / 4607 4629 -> 0.97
